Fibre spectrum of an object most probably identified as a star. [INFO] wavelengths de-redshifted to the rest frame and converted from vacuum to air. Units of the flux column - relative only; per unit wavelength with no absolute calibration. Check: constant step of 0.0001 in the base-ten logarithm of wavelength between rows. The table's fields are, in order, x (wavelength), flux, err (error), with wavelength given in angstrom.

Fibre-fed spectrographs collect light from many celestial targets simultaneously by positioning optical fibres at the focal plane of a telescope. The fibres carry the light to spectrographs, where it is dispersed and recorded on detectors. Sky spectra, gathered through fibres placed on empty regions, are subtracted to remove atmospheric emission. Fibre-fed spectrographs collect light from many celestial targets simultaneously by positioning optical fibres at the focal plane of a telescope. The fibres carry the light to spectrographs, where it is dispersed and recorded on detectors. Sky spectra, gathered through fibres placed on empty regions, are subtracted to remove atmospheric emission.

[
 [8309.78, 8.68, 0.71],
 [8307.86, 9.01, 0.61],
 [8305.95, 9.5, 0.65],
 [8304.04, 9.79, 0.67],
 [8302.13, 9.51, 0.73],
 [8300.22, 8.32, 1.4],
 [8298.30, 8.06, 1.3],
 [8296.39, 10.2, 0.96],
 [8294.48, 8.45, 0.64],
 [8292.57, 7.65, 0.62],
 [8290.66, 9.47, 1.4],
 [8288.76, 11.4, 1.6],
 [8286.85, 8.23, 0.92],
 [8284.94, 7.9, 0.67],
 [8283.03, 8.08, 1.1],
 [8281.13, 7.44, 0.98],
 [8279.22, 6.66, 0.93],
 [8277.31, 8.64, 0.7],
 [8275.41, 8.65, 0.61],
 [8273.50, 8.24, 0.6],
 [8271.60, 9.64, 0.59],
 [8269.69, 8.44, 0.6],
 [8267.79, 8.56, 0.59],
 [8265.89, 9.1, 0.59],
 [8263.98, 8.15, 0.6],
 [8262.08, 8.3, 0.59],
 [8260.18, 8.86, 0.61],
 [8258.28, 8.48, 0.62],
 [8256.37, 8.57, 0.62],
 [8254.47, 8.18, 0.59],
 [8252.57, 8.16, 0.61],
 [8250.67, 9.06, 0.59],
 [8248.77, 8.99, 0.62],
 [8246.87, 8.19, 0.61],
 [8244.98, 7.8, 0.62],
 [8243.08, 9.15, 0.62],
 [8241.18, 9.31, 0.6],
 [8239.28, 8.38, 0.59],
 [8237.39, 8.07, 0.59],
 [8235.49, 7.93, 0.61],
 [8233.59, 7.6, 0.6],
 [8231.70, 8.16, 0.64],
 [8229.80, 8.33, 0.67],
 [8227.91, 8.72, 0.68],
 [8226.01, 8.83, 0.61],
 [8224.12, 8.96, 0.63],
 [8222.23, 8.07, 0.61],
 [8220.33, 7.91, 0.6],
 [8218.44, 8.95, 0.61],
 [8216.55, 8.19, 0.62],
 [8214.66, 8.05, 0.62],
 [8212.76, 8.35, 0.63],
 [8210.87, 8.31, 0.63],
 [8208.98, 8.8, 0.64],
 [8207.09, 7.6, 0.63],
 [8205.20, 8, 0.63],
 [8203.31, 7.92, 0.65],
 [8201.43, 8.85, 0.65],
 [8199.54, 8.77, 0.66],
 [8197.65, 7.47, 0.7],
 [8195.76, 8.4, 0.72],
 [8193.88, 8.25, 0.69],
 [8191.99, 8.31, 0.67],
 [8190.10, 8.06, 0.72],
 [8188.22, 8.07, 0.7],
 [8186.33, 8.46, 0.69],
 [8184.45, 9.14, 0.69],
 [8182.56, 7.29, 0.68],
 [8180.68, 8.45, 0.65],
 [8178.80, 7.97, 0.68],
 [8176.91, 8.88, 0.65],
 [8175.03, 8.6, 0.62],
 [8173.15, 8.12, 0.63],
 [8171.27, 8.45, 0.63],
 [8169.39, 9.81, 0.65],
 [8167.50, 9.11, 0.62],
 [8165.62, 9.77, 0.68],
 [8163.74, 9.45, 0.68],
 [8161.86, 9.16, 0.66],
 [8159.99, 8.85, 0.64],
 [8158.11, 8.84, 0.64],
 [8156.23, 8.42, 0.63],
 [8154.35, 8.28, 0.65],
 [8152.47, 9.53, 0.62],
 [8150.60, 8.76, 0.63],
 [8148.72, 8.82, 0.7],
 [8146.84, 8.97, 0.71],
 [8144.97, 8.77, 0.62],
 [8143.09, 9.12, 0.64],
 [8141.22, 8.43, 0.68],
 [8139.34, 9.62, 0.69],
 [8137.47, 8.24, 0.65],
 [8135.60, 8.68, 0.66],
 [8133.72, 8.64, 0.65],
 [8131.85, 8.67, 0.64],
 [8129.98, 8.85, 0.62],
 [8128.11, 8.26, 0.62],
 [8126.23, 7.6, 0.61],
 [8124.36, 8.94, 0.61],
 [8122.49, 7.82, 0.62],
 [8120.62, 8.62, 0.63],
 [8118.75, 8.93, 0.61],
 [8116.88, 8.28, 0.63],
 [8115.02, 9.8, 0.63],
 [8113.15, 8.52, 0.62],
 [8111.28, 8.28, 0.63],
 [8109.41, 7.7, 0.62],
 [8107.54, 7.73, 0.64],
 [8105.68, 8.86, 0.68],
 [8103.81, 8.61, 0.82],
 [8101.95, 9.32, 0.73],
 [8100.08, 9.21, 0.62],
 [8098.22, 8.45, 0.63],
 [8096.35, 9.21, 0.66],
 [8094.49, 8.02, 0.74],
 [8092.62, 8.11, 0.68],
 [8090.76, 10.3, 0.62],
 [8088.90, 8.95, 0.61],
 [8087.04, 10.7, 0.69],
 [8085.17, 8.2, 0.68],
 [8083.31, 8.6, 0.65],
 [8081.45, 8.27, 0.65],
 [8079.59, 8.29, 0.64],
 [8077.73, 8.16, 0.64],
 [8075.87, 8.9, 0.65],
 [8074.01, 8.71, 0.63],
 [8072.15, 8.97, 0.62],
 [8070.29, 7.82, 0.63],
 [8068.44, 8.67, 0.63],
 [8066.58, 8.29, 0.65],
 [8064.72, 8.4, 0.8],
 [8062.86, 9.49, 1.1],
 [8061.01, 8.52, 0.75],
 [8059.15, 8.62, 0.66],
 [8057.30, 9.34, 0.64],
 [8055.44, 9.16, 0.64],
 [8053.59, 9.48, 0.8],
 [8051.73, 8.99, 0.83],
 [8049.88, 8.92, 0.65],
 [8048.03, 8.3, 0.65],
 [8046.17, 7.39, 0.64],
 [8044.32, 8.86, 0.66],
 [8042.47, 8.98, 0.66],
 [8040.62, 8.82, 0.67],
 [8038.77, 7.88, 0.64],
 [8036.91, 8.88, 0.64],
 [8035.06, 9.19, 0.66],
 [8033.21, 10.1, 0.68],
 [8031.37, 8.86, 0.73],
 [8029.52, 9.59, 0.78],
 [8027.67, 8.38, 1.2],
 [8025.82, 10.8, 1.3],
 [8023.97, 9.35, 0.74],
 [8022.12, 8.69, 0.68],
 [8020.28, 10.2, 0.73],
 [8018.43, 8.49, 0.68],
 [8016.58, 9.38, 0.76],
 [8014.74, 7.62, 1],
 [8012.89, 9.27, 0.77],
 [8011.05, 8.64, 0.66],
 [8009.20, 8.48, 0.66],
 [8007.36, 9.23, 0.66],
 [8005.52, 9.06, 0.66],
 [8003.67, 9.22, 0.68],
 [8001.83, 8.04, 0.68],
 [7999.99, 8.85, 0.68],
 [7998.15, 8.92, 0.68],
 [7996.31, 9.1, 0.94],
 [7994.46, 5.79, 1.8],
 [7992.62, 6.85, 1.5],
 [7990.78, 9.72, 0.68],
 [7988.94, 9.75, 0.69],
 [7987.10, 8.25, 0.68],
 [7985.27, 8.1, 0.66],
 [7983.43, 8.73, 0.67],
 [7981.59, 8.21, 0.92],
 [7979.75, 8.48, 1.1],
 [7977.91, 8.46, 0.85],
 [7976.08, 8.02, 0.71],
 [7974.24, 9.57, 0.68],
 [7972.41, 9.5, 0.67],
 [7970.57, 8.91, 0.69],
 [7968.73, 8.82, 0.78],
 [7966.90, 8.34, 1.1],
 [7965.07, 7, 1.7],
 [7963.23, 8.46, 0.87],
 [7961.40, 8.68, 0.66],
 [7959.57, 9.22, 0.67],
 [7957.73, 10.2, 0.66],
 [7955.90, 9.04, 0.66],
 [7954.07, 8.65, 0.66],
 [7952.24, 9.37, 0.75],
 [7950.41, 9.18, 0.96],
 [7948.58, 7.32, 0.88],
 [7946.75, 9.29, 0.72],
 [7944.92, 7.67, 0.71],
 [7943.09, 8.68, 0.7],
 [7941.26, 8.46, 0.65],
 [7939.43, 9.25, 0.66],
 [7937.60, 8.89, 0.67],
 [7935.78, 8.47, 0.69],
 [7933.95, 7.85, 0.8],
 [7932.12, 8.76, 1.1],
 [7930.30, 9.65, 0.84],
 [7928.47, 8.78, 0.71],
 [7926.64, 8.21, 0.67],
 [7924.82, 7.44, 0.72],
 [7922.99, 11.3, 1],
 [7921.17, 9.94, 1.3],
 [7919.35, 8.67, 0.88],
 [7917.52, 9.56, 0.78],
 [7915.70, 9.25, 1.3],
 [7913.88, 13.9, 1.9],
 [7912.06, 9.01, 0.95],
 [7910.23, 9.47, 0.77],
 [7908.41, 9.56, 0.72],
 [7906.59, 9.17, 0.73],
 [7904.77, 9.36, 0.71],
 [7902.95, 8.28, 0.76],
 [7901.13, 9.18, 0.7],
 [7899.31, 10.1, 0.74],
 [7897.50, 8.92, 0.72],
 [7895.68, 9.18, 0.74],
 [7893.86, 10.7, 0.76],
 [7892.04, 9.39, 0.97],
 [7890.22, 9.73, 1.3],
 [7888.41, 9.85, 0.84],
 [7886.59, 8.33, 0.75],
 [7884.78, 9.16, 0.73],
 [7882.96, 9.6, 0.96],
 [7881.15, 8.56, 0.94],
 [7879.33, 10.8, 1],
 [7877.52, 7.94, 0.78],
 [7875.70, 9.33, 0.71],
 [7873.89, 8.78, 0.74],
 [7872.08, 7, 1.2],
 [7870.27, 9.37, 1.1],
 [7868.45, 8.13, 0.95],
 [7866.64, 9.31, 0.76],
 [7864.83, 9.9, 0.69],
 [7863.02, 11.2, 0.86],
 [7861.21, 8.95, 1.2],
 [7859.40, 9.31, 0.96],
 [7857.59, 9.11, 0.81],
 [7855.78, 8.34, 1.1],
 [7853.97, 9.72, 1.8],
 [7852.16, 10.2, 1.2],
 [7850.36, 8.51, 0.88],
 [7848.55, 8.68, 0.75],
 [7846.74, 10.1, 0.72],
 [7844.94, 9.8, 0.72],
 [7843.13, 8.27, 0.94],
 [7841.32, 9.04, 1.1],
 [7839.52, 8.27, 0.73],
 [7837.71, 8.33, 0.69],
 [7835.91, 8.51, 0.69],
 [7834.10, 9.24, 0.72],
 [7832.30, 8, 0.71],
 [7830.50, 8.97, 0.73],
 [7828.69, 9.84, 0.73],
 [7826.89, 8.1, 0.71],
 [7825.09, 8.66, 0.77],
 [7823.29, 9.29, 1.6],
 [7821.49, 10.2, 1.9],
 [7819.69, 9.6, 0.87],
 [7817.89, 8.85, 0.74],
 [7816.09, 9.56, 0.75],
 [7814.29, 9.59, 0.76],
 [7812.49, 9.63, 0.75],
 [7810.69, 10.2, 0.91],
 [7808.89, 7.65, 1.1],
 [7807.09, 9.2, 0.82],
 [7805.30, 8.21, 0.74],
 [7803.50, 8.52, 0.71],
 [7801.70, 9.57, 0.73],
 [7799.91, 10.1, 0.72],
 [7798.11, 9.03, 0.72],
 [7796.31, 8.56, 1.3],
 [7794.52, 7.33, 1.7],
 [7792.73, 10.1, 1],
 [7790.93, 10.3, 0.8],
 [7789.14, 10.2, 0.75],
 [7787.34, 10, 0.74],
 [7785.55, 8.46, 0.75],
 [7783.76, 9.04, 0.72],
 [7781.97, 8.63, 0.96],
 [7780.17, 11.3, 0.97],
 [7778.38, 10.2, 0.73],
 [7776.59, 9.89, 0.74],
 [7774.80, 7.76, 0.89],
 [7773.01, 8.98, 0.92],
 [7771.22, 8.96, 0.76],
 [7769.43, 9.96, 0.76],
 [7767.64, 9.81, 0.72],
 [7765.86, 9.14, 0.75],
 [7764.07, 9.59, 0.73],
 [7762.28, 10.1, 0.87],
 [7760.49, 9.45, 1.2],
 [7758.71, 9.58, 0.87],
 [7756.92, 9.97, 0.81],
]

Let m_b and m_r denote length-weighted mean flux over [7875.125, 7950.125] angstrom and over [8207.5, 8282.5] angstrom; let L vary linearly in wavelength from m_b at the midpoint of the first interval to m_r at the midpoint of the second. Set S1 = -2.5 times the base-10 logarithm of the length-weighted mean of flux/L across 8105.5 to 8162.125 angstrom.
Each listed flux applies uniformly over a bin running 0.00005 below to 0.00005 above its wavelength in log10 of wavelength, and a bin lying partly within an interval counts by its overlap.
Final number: 0.00 mag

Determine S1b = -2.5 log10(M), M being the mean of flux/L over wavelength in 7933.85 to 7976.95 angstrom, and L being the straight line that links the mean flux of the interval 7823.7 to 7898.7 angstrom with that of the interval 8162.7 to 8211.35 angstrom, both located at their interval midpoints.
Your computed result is 0.03 mag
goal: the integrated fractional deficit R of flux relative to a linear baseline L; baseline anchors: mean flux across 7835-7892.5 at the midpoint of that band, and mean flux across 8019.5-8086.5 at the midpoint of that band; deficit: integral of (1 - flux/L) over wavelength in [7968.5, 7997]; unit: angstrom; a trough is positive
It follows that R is 1.39 angstrom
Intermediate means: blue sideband 9.11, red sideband 8.84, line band 8.5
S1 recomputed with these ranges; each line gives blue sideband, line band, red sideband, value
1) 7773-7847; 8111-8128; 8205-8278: 0.02 mag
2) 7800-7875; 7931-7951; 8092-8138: 0.04 mag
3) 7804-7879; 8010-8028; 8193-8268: -0.04 mag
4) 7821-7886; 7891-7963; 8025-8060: -0.02 mag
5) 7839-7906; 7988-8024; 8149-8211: 0.03 mag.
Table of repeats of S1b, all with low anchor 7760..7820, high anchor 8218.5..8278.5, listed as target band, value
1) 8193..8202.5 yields 0.03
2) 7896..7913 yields -0.01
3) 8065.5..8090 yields 0.02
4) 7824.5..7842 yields 0.07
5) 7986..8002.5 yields 0.07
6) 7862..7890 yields 0.00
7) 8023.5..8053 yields -0.01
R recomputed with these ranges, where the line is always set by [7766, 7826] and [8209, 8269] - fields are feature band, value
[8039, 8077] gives 0.38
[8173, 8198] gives 0.82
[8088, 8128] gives 0.37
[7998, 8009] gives 0.06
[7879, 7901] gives -0.85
